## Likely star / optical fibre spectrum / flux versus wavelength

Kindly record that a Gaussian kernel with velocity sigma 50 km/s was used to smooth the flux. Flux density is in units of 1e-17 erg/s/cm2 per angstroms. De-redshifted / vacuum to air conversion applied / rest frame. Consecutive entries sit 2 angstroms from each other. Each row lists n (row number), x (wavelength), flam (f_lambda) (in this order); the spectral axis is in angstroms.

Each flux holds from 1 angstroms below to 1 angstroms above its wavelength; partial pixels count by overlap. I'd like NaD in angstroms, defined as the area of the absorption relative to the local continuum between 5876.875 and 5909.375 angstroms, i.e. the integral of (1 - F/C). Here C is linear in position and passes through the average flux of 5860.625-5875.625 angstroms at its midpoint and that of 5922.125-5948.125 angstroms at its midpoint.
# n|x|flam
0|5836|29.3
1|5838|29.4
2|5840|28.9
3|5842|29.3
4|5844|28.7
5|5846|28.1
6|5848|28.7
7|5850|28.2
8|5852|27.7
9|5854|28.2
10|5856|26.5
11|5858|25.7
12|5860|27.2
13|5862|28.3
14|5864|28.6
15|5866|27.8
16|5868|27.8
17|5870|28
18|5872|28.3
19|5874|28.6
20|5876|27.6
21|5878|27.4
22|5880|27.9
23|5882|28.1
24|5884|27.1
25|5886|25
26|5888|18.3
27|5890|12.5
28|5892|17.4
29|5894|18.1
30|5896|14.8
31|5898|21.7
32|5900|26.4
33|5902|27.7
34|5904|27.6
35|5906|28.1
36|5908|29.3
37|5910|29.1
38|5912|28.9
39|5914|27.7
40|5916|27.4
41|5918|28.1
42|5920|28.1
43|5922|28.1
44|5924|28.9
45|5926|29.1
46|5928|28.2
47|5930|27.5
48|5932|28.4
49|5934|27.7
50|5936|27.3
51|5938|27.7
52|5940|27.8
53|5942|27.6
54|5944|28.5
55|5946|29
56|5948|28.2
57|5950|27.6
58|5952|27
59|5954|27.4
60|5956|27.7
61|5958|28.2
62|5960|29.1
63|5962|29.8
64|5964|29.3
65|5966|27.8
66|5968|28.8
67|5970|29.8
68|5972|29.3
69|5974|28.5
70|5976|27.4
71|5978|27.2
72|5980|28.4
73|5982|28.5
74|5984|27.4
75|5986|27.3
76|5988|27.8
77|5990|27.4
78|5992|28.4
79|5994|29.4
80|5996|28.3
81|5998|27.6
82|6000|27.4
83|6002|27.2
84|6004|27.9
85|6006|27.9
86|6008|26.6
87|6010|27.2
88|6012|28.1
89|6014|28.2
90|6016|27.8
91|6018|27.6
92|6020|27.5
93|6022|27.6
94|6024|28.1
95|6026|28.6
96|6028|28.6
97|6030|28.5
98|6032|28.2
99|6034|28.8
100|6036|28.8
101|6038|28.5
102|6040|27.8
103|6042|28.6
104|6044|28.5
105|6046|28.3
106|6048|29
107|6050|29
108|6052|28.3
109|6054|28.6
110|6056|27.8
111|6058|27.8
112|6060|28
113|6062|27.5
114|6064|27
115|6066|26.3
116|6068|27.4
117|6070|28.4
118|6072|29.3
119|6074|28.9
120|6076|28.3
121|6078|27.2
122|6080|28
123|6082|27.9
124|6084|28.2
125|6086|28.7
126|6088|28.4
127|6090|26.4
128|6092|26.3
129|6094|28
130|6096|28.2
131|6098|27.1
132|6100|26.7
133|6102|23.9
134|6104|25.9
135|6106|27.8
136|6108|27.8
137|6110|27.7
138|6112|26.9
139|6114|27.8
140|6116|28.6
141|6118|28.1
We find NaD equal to 5.17 angstroms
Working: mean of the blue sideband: 28.1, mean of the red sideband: 28.1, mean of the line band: 23.7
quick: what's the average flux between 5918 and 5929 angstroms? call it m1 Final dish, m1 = 28.4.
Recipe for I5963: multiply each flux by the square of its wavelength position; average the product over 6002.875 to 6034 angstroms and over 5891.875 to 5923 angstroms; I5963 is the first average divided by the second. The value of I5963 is 1.12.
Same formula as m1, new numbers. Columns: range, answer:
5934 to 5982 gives 28.2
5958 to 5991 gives 28.4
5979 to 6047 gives 28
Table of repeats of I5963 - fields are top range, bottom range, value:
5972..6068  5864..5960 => 1.09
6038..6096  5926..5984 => 1.03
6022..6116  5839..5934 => 1.11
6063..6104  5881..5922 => 1.18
